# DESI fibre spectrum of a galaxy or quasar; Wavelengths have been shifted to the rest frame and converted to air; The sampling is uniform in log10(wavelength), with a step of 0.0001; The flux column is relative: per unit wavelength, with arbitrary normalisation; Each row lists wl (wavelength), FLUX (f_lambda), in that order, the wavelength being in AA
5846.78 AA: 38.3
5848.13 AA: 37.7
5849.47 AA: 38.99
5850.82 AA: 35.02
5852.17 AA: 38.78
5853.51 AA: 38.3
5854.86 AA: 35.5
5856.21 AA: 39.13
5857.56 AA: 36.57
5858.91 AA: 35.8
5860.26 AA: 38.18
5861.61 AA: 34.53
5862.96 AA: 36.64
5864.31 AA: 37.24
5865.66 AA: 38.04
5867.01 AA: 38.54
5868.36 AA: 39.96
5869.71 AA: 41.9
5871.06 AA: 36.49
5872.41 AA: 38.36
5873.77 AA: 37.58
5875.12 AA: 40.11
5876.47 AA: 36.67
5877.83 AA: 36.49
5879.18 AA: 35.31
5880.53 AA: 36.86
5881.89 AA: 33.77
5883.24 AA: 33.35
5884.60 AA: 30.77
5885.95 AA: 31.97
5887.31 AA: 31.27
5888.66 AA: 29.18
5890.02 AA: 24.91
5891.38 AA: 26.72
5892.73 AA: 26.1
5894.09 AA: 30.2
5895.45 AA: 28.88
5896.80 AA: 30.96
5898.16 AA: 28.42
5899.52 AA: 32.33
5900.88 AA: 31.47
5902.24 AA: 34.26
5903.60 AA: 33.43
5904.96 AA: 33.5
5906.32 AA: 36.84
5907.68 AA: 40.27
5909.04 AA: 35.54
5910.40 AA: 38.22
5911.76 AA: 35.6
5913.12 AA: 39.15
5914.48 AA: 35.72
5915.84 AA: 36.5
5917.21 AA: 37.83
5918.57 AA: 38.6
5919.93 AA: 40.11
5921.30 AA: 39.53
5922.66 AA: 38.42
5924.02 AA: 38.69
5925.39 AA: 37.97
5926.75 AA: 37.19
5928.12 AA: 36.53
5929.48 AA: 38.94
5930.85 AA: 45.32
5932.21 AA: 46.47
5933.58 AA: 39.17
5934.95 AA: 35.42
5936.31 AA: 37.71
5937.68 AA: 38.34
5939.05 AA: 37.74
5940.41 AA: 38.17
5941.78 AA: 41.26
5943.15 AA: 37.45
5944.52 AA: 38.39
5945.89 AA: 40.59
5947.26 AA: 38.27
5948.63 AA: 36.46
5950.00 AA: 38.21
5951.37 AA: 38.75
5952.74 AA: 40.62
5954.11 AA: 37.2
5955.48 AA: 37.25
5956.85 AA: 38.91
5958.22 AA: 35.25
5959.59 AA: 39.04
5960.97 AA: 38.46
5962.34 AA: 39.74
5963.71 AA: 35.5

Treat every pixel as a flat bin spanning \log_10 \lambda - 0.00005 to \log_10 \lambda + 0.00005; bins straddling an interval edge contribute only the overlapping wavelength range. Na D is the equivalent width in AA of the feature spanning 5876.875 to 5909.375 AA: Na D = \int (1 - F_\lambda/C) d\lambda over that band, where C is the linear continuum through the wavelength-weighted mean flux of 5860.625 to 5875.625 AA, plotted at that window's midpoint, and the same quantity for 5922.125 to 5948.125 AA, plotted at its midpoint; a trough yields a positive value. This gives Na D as 5.28 AA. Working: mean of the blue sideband 38.1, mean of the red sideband 39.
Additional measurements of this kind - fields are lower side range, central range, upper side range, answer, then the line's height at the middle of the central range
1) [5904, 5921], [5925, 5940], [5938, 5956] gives -0.46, 38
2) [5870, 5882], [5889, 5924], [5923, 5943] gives 3.73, 38.2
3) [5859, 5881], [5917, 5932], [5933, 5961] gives -0.49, 38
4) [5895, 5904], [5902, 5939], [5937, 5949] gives -3.38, 34.9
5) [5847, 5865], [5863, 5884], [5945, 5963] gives 0.01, 37.4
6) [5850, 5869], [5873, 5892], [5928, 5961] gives 2.24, 37.7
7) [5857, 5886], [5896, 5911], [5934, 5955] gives 1.35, 37.4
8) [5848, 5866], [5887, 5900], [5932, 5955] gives 3.10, 37.8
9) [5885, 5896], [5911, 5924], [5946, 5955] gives -1.93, 33.1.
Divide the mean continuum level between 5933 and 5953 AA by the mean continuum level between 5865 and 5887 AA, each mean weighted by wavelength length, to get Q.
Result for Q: 1.05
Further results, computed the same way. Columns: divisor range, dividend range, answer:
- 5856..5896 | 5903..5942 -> 1.10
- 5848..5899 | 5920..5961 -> 1.11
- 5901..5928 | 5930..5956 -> 1.05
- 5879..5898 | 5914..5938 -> 1.27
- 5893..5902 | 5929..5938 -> 1.33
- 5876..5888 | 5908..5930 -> 1.11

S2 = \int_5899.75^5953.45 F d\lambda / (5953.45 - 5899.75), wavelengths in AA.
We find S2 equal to 38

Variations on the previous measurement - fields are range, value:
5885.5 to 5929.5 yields 34.4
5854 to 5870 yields 37.6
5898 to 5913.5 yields 35.1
